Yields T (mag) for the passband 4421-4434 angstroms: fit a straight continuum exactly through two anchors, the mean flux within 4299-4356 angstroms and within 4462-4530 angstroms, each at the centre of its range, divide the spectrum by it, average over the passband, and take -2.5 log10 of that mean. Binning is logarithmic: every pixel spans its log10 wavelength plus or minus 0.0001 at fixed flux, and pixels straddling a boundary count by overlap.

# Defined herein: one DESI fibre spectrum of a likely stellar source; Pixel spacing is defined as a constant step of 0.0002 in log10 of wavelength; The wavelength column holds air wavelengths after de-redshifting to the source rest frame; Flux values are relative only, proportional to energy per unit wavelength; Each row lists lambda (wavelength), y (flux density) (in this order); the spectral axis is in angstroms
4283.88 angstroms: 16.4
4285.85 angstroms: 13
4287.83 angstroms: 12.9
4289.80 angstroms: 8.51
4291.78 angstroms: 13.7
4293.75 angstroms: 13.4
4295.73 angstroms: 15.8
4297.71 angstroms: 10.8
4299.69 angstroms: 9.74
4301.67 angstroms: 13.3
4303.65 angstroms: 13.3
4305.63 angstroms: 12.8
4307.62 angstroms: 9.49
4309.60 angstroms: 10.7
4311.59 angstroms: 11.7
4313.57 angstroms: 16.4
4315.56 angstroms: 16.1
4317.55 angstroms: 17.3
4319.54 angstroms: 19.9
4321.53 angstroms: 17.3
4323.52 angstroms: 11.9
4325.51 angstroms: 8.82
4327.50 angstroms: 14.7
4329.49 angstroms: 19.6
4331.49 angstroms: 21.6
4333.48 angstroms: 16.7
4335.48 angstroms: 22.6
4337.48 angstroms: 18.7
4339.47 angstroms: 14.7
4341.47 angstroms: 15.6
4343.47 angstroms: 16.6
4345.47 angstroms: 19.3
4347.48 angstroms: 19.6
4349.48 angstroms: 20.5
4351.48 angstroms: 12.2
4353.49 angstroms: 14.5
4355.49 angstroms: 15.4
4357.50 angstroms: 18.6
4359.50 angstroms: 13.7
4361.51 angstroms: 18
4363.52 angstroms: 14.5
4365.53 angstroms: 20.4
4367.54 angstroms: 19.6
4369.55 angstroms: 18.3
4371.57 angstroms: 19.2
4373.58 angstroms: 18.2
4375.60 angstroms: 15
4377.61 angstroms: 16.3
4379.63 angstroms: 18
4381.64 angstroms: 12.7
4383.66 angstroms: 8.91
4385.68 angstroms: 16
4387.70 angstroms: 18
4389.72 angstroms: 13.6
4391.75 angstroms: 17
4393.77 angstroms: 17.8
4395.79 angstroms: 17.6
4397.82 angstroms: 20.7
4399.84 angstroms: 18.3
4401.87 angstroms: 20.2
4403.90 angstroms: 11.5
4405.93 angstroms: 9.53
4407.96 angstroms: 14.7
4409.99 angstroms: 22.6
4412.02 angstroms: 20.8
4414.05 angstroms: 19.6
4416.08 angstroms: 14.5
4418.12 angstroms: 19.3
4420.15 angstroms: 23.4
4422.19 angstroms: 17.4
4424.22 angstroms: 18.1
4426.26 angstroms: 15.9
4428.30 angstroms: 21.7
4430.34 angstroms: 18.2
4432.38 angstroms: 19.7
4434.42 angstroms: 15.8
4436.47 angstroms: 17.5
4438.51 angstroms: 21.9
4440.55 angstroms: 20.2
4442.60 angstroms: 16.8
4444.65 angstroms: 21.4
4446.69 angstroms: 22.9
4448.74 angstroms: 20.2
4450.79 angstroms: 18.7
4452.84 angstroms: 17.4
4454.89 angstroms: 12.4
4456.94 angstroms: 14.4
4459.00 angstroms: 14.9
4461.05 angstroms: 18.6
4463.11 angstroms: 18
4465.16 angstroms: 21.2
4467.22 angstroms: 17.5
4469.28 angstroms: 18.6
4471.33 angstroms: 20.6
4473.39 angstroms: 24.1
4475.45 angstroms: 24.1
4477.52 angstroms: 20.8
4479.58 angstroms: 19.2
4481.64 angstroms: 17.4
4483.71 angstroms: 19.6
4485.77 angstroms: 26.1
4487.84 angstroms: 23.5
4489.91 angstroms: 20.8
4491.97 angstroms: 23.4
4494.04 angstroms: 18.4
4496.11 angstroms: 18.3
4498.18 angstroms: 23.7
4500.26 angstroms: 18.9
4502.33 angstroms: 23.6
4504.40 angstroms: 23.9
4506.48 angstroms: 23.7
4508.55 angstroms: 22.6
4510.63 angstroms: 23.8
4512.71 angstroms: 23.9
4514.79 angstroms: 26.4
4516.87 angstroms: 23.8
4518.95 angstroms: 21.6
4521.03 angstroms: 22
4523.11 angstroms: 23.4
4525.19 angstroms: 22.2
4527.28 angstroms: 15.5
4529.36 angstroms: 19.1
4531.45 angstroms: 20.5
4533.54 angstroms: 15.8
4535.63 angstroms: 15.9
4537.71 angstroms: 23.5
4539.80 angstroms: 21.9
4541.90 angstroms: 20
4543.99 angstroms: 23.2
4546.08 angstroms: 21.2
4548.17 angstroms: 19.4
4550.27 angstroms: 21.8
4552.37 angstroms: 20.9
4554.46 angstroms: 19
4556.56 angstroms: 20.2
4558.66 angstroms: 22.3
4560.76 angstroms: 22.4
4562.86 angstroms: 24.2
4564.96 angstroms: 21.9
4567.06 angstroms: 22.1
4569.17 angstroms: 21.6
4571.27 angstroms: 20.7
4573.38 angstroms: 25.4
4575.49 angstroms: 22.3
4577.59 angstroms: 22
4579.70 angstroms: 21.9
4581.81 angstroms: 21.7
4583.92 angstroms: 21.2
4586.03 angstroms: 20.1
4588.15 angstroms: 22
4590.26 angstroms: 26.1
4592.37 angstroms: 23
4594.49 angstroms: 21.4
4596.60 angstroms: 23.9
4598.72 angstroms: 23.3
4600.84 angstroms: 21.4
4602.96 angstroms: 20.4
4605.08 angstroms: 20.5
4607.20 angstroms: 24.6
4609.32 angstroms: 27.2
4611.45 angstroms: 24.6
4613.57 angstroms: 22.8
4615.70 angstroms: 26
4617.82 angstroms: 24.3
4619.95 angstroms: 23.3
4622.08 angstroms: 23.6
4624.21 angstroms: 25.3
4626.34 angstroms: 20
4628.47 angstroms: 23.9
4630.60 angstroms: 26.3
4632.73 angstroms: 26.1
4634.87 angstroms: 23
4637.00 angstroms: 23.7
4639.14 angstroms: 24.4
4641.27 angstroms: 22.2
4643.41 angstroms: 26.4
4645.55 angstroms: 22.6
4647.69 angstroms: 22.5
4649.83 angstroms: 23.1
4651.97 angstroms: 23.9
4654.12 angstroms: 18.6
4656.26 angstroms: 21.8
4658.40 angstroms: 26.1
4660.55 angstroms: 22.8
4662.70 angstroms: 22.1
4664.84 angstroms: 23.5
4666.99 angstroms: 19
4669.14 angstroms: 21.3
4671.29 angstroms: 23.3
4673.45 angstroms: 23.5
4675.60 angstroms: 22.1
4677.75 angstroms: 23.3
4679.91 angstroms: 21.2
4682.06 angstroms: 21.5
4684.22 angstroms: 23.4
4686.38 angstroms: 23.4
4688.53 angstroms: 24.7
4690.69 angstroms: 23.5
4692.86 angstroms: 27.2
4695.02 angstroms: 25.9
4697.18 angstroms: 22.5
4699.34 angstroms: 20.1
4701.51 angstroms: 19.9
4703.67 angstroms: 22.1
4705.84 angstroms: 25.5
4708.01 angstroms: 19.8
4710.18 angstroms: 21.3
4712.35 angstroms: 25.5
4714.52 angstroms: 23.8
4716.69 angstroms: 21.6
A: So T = 0.04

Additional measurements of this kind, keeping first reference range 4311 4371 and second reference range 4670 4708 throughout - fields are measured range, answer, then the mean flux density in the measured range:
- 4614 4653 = -0.09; 23.9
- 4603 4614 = -0.10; 23.7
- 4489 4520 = -0.14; 22.5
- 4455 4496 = -0.03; 19.9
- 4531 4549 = 0.01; 20.2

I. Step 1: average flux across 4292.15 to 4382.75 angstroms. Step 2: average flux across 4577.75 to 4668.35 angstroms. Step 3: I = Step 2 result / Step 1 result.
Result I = 1.5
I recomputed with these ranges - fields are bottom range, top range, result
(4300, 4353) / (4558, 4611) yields 1.43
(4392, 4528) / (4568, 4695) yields 1.17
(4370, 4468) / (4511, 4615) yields 1.25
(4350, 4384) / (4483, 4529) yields 1.36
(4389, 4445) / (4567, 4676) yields 1.27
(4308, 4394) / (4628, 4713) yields 1.41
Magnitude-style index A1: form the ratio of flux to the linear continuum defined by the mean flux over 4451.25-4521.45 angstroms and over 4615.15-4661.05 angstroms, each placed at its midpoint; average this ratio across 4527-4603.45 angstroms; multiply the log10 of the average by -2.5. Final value 0.043 mag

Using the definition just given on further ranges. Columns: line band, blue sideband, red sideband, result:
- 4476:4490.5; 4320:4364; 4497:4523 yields 0.05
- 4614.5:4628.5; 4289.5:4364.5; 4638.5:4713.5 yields -0.10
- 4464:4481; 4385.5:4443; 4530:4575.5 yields -0.08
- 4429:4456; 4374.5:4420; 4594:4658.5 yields -0.05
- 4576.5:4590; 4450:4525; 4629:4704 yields 0.01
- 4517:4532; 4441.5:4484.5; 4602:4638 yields 0.00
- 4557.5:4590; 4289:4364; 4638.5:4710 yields -0.08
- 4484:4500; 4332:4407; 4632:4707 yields -0.13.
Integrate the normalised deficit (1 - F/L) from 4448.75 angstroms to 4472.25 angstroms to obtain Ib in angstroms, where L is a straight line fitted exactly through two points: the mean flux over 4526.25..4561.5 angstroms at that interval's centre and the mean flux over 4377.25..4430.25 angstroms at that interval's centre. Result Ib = 1.0 angstroms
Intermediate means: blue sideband 17.1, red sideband 20.1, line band 17.6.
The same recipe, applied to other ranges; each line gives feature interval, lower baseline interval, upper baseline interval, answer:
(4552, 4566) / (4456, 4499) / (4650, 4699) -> -0.2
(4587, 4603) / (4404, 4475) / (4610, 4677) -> -0.5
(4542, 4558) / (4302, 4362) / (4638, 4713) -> -0.4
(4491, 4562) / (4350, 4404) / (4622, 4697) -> -4.5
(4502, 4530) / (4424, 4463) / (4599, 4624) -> -2.8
